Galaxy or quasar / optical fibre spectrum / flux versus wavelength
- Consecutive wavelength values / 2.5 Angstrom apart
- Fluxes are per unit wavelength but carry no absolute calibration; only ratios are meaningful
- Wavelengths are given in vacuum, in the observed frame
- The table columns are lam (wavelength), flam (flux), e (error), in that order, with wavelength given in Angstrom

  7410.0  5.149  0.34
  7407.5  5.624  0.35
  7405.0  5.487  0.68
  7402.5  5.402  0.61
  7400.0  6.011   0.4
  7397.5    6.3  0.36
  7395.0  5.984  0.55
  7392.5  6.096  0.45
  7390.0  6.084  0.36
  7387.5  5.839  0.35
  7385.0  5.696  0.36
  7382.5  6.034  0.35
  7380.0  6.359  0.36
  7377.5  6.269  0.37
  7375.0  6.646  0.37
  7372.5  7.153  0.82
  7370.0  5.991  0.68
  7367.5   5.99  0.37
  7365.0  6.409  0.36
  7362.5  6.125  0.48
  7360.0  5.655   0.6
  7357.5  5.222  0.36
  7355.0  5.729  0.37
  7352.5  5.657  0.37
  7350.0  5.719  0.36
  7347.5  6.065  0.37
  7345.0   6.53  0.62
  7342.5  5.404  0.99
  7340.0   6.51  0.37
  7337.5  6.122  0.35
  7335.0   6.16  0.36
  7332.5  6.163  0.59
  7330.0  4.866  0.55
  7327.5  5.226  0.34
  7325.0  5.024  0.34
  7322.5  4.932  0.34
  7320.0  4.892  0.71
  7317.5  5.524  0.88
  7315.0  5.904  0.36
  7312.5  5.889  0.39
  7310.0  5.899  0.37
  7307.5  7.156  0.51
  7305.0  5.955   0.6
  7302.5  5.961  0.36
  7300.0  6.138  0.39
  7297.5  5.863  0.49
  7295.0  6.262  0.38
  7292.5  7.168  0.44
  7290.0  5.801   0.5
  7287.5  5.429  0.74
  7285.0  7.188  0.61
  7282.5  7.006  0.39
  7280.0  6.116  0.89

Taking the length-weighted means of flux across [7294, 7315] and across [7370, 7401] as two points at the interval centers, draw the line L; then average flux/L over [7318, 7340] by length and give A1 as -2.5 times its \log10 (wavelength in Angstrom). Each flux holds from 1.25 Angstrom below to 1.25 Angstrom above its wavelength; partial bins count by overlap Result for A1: 0.12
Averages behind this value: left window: 6.12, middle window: 5.49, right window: 6.2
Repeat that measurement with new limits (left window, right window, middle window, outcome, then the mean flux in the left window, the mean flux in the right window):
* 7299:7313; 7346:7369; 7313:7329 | 0.16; 6.18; 5.85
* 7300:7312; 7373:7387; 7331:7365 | 0.05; 6.21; 6.23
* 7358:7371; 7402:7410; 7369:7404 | -0.08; 5.99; 5.46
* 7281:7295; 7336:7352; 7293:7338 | 0.09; 6.49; 6.04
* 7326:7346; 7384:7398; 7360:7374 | -0.06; 5.85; 5.99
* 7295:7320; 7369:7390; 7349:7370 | 0.06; 5.99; 6.24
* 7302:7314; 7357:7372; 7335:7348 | -0.01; 6.18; 6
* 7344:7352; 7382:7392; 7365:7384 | -0.07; 6.05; 5.92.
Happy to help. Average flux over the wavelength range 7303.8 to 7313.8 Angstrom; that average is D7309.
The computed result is 6.22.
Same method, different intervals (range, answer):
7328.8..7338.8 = 5.84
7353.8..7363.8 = 5.69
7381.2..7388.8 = 5.86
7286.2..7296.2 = 6.17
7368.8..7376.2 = 6.6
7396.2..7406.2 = 5.8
